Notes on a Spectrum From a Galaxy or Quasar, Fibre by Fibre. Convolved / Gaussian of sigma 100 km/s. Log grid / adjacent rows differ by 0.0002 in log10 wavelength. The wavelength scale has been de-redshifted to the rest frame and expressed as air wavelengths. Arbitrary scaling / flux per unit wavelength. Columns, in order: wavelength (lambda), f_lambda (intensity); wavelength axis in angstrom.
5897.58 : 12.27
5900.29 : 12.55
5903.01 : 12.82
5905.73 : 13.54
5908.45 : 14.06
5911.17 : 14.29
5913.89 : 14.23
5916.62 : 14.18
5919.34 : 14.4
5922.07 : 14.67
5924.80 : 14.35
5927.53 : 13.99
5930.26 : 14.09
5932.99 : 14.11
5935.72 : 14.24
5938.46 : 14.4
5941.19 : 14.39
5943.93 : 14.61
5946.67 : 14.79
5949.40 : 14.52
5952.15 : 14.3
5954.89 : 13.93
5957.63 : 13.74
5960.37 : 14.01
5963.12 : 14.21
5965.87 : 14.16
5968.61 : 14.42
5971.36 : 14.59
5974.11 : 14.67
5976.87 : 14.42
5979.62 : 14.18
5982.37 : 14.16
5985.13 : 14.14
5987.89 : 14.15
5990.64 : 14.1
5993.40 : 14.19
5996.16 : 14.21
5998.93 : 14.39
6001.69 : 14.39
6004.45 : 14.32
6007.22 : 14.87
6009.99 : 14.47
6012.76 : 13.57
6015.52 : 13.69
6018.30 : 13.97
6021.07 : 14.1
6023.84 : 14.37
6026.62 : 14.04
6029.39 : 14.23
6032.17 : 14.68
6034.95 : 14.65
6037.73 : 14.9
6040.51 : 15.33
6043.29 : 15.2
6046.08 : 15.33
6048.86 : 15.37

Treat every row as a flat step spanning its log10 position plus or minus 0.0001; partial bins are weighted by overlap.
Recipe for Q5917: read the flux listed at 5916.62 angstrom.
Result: 14.18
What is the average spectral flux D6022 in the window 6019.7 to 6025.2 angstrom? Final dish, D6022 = 14.2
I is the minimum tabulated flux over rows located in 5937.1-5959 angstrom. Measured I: 13.74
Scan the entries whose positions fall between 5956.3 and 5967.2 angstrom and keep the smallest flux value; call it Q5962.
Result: 13.74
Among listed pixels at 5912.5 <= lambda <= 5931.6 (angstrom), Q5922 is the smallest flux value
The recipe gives 13.99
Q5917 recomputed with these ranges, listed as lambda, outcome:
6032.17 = 14.68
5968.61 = 14.42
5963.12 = 14.21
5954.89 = 13.93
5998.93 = 14.39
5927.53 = 13.99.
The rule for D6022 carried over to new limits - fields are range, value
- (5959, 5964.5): 14.1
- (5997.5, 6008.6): 14.5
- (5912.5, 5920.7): 14.3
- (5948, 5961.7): 14.1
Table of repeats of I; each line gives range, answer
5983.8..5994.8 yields 14.1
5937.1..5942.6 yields 14.39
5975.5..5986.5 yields 14.14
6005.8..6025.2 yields 13.57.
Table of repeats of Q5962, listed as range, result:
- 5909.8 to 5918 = 14.18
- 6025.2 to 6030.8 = 14.04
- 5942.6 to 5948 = 14.61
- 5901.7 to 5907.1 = 12.82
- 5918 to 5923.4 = 14.4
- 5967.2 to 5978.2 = 14.42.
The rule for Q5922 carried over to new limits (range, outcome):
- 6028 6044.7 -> 14.23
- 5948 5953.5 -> 14.3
